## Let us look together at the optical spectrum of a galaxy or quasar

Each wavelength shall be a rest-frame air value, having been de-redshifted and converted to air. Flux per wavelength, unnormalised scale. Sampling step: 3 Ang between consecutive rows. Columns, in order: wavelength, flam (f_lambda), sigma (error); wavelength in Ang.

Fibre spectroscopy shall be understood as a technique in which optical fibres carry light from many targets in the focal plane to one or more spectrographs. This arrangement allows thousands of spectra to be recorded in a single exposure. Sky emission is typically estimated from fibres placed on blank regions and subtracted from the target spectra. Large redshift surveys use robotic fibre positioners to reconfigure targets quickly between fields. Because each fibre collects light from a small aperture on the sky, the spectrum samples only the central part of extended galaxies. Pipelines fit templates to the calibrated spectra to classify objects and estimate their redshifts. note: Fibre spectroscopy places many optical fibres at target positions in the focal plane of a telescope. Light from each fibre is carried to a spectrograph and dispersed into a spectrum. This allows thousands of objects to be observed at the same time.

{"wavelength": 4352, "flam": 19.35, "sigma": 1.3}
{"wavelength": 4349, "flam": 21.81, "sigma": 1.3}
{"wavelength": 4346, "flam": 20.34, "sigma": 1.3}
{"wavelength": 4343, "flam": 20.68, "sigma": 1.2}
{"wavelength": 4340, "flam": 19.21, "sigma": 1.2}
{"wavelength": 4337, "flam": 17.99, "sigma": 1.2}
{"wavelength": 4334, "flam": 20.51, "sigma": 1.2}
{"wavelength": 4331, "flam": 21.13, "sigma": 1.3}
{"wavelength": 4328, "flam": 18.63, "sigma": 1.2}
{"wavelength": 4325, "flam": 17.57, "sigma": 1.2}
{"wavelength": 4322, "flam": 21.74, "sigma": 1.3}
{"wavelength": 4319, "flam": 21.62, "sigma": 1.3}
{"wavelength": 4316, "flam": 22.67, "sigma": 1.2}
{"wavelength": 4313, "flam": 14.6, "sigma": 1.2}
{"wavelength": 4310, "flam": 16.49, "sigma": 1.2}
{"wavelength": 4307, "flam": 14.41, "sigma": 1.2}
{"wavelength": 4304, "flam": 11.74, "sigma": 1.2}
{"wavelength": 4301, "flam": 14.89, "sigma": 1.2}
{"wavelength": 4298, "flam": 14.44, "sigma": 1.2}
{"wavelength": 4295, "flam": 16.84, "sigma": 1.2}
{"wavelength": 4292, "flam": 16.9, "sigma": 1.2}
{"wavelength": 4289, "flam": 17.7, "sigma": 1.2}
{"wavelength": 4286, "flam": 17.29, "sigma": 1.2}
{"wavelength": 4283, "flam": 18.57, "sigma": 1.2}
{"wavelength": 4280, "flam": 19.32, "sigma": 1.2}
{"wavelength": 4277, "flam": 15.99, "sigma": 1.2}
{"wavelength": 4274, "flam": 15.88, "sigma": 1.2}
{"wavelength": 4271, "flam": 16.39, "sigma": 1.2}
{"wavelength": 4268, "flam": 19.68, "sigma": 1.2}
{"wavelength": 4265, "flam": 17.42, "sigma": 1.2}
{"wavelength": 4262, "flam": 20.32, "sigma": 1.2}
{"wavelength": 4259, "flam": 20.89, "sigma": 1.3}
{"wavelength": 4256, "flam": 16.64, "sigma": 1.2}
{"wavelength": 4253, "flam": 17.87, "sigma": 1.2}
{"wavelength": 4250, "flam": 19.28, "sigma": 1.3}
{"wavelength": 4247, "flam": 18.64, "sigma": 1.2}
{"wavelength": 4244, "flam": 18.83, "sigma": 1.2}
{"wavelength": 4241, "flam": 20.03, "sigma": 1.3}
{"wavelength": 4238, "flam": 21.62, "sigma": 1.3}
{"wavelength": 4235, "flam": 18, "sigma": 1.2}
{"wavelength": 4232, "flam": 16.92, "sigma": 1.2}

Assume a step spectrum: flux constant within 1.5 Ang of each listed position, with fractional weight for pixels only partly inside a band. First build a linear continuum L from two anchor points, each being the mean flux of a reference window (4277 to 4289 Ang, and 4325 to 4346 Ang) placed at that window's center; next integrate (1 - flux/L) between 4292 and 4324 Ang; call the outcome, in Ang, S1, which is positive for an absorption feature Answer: 3.1 Ang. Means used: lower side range 18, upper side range 19.6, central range 17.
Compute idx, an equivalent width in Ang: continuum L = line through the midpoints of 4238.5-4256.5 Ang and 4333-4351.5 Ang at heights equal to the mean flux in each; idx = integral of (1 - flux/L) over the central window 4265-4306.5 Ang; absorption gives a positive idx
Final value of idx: 5.9 Ang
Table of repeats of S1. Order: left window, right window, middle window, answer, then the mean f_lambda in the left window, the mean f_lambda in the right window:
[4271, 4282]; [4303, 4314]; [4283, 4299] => -1.0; 17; 14.4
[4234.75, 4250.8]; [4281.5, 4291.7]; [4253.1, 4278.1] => 0.9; 19.5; 17.7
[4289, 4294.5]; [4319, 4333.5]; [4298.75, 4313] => 3.0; 17.1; 20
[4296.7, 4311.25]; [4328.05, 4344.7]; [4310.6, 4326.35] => -2.5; 14.4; 19.8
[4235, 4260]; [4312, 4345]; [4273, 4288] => 1.5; 19.1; 19.8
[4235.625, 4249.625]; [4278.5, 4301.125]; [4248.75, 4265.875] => 0.1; 19.6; 17.1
